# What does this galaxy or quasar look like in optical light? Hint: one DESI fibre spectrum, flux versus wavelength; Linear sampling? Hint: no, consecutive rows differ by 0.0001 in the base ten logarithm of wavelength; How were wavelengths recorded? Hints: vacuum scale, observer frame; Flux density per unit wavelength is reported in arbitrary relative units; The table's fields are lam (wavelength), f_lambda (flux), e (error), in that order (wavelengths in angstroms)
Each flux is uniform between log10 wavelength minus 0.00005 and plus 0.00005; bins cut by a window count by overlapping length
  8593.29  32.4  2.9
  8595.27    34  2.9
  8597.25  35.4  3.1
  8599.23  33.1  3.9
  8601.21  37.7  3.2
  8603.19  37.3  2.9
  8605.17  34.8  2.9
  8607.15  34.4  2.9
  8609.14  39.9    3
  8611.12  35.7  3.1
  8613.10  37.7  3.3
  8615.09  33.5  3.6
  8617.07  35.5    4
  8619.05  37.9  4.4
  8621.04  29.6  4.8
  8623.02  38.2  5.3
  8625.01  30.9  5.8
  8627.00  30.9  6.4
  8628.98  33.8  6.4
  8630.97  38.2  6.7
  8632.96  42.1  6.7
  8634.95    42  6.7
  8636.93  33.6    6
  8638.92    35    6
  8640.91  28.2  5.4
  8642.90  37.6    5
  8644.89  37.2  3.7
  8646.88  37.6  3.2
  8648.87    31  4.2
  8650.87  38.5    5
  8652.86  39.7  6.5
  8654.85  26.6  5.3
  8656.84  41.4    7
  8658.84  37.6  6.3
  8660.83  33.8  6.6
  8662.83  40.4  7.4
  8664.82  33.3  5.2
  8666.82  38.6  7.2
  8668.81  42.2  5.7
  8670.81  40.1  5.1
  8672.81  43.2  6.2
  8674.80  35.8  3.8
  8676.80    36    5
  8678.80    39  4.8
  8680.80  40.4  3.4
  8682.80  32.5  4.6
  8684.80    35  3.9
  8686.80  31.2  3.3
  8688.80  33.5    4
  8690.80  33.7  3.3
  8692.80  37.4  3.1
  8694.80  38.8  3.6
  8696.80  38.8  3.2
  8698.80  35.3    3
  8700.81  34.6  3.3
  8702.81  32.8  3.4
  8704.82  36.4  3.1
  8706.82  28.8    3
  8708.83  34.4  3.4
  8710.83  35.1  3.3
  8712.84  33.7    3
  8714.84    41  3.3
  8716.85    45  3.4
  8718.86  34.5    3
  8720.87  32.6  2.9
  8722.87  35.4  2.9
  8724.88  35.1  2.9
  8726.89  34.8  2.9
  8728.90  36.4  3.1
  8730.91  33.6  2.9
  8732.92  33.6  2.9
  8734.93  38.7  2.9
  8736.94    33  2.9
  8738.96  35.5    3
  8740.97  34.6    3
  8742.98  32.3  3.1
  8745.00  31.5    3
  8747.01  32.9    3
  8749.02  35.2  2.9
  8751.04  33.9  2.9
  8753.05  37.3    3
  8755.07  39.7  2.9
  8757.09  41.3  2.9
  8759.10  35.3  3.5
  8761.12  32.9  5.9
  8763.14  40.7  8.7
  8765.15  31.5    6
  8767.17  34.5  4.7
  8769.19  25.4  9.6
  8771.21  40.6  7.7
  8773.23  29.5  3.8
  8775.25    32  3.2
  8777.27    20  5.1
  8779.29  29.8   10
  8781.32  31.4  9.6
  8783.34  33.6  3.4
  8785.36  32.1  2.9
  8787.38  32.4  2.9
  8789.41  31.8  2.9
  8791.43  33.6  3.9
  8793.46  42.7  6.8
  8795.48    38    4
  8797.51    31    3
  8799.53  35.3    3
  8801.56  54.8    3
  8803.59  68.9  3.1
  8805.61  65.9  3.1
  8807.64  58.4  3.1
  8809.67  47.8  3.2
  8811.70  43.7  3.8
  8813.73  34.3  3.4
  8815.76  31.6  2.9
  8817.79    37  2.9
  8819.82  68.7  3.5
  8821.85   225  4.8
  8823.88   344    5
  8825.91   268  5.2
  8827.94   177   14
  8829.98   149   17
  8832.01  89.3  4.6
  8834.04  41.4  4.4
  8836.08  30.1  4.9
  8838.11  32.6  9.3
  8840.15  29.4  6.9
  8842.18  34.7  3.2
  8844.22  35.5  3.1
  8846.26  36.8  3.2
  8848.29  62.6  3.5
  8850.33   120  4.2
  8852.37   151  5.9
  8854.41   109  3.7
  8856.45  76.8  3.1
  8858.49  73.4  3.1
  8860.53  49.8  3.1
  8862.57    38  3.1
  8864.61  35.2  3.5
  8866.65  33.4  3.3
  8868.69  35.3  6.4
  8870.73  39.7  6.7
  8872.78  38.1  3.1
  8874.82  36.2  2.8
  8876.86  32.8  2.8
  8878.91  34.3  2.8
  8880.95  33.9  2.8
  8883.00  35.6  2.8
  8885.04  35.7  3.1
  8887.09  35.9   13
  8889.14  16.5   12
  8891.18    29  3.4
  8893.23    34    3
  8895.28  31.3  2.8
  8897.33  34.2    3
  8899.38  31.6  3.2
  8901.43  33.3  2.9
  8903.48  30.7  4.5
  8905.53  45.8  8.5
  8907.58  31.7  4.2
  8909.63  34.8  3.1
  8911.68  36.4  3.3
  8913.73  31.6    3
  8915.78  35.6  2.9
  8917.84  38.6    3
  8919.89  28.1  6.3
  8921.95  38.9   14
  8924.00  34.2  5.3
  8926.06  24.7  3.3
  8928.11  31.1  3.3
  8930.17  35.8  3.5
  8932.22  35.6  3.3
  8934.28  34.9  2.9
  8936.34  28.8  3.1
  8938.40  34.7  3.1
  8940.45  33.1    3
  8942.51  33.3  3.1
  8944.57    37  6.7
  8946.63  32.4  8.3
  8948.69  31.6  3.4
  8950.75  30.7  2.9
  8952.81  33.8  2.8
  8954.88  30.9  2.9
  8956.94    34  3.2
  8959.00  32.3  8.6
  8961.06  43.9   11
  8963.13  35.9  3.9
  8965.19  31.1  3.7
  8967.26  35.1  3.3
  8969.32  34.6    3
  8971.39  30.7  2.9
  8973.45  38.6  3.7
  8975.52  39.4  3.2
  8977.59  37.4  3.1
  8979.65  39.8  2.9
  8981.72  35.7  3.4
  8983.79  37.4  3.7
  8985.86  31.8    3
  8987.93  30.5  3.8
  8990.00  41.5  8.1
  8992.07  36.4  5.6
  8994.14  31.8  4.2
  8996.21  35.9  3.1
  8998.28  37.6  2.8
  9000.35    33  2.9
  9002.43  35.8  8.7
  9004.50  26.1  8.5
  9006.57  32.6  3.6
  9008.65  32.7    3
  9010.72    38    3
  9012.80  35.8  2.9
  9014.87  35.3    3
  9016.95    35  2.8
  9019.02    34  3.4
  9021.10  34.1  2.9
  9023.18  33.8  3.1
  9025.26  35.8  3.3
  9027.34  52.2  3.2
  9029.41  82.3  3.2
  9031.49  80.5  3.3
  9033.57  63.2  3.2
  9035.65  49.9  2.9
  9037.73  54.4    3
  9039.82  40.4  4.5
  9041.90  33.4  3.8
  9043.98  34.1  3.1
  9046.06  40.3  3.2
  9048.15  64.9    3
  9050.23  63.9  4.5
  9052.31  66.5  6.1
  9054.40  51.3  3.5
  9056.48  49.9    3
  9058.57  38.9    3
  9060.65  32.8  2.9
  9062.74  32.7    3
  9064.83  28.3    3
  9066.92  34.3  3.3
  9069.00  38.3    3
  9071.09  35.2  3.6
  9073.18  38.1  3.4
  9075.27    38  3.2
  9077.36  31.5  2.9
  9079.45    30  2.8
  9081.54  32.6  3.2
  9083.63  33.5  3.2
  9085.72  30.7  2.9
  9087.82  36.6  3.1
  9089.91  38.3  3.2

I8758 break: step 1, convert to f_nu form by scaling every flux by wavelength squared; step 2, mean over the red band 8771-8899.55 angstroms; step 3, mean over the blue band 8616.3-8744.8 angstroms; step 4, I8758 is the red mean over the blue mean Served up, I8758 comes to 1.72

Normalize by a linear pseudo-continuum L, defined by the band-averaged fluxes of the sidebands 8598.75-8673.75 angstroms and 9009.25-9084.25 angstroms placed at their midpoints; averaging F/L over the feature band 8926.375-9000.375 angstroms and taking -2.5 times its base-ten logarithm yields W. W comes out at 0.20 mag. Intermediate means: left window 36.3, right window 43.1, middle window 34.6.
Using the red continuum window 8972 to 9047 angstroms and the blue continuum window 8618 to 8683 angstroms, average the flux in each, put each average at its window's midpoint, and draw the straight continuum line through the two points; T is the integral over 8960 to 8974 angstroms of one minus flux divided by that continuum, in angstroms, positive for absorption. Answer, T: 1.5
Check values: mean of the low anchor 36.5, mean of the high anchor 40.1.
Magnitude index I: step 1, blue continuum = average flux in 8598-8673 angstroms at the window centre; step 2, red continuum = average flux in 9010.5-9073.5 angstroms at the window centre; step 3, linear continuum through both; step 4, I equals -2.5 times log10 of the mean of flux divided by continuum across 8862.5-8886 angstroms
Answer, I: 0.16 mag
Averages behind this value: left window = 36.2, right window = 44.9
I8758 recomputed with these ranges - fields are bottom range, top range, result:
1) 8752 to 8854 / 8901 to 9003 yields 0.56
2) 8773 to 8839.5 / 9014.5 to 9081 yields 0.66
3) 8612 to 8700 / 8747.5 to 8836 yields 1.77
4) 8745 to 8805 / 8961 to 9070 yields 1.20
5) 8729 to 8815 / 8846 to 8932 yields 1.20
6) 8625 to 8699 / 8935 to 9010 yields 1.01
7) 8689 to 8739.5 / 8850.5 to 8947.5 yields 1.19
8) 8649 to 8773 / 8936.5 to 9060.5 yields 1.19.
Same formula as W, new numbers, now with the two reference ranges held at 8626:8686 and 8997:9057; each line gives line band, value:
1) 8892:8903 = 0.28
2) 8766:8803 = 0.16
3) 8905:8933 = 0.23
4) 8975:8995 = 0.22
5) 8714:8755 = 0.09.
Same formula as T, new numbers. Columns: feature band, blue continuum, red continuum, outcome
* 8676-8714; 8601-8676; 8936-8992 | 1.0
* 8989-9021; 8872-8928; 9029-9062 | 8.3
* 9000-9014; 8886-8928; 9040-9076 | 2.0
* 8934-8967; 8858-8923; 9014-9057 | 6.1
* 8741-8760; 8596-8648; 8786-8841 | 8.6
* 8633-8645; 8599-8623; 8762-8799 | -0.2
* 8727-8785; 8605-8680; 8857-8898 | 4.6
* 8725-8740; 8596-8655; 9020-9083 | 1.1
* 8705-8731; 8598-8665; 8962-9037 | 0.8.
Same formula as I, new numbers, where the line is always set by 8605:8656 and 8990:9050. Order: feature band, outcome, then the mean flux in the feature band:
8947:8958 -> 0.27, 32.2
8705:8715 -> 0.08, 34.2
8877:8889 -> 0.19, 33.5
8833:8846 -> 0.15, 34.2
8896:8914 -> 0.17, 34.5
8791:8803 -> -0.06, 40.5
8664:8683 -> -0.06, 38.4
